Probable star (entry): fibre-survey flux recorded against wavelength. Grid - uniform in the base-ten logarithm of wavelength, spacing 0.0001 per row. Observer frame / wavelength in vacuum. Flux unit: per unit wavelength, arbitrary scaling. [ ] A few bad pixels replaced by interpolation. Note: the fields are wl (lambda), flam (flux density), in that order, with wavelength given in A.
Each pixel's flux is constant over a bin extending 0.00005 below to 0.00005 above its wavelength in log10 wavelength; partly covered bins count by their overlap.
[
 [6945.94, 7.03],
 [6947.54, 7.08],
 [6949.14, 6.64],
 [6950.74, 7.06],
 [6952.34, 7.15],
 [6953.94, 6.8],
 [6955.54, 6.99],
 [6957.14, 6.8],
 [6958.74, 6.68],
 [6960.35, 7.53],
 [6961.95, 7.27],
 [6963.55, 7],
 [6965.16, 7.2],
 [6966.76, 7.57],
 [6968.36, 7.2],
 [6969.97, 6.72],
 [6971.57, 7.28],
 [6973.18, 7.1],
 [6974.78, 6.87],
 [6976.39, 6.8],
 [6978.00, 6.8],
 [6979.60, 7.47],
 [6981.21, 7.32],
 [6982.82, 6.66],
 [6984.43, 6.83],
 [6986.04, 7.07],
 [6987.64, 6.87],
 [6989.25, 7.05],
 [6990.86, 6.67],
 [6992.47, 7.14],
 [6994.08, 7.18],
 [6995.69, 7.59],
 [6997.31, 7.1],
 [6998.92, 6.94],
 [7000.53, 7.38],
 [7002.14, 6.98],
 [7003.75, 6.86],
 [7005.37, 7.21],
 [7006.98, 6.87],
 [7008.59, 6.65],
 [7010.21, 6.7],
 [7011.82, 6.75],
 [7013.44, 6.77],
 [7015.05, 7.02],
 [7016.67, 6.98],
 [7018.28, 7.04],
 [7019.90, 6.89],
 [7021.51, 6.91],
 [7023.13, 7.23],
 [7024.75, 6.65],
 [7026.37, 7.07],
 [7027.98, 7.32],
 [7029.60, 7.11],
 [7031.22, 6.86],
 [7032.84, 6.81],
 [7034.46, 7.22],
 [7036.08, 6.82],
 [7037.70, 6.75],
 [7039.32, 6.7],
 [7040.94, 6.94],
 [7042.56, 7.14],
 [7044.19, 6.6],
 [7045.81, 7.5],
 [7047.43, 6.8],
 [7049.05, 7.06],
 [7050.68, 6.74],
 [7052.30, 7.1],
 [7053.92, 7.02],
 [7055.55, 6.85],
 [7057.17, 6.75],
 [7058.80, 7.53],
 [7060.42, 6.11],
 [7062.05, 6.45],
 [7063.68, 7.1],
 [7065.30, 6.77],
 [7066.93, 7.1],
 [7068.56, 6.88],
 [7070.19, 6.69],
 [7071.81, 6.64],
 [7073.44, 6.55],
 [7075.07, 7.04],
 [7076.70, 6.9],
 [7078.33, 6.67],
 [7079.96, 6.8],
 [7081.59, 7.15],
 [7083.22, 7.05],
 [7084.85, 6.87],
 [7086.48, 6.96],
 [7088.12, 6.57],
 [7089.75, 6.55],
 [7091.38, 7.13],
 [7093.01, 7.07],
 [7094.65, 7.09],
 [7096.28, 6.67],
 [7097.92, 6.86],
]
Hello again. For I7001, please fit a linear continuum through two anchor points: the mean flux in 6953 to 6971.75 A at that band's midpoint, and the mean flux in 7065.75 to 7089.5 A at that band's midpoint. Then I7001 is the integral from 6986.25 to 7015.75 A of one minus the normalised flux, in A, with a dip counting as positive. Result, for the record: 0.1 A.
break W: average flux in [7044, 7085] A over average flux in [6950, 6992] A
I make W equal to 1.0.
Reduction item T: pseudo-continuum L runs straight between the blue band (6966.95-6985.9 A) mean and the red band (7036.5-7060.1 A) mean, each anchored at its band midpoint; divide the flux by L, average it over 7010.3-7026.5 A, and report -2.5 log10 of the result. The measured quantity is 0.010 mag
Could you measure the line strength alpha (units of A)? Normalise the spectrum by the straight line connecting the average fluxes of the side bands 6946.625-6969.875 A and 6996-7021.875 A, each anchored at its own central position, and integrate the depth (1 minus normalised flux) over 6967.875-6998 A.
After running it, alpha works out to -0.1 A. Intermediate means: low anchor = 7.06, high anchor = 6.95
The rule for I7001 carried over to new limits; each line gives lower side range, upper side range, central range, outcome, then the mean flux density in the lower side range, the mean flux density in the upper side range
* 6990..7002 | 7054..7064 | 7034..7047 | -0.1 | 7.13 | 6.79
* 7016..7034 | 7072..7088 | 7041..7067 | 0.1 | 6.99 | 6.86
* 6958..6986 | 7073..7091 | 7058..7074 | 0.2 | 7.08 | 6.84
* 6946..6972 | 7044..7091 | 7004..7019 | 0.2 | 7.06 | 6.86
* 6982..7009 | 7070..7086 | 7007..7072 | 0.2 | 7.01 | 6.85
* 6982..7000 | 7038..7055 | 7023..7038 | 0.0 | 7.01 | 6.95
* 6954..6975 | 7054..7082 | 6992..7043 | -0.2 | 7.09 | 6.82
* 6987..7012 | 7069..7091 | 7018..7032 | -0.1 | 7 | 6.81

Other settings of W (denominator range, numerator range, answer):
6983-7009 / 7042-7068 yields 0.98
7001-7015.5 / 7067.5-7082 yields 0.99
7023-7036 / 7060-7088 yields 0.97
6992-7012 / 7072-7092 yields 0.97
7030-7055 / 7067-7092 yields 0.99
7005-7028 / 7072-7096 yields 0.99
